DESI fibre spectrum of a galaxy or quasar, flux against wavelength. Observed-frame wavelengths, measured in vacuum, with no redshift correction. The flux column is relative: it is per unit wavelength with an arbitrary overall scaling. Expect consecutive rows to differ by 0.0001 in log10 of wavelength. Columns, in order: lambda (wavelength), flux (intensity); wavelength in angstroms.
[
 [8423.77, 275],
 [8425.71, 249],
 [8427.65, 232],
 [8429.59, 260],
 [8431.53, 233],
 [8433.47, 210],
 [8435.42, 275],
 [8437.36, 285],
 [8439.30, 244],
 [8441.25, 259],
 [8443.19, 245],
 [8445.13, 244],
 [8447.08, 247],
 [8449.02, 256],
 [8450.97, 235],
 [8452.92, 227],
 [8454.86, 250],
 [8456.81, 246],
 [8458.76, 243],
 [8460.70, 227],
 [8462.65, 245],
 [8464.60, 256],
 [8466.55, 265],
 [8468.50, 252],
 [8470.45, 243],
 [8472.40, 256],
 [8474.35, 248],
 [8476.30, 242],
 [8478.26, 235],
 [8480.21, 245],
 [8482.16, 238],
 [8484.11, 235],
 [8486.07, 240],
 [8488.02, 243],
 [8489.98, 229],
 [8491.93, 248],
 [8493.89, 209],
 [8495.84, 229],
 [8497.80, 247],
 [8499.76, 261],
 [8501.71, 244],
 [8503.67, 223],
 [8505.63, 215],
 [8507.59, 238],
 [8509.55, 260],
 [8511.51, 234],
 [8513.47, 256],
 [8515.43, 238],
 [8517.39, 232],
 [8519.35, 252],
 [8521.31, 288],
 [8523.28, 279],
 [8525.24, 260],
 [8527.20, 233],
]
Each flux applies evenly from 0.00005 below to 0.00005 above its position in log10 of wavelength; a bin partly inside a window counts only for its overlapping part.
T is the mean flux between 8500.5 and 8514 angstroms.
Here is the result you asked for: 238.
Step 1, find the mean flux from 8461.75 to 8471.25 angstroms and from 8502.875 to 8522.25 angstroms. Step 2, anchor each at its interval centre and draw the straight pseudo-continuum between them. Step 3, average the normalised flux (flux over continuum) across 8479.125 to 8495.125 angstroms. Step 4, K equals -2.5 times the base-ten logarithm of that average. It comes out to 0.06 mag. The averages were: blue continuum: 252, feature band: 236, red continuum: 244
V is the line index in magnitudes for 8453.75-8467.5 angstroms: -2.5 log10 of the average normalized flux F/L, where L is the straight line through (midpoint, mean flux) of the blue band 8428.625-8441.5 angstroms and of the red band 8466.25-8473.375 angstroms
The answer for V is 0.02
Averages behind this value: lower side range 252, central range 247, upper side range 253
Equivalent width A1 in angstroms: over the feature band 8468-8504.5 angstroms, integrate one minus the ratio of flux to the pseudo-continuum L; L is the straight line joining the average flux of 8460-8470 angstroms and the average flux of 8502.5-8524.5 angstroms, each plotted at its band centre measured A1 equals 1.16 angstroms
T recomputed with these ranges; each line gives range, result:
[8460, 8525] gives 244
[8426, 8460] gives 246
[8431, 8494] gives 245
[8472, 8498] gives 238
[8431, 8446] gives 250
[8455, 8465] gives 243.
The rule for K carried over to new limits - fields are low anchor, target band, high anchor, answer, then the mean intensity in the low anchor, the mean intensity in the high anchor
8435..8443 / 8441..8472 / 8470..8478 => 0.04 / 263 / 246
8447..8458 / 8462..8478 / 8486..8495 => -0.05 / 243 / 233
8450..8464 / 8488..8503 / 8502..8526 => 0.03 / 239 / 248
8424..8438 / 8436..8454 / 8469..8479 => -0.01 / 250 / 245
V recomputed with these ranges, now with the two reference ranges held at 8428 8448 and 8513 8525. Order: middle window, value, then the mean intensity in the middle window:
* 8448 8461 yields 0.04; 241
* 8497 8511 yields 0.07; 241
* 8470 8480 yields 0.04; 245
